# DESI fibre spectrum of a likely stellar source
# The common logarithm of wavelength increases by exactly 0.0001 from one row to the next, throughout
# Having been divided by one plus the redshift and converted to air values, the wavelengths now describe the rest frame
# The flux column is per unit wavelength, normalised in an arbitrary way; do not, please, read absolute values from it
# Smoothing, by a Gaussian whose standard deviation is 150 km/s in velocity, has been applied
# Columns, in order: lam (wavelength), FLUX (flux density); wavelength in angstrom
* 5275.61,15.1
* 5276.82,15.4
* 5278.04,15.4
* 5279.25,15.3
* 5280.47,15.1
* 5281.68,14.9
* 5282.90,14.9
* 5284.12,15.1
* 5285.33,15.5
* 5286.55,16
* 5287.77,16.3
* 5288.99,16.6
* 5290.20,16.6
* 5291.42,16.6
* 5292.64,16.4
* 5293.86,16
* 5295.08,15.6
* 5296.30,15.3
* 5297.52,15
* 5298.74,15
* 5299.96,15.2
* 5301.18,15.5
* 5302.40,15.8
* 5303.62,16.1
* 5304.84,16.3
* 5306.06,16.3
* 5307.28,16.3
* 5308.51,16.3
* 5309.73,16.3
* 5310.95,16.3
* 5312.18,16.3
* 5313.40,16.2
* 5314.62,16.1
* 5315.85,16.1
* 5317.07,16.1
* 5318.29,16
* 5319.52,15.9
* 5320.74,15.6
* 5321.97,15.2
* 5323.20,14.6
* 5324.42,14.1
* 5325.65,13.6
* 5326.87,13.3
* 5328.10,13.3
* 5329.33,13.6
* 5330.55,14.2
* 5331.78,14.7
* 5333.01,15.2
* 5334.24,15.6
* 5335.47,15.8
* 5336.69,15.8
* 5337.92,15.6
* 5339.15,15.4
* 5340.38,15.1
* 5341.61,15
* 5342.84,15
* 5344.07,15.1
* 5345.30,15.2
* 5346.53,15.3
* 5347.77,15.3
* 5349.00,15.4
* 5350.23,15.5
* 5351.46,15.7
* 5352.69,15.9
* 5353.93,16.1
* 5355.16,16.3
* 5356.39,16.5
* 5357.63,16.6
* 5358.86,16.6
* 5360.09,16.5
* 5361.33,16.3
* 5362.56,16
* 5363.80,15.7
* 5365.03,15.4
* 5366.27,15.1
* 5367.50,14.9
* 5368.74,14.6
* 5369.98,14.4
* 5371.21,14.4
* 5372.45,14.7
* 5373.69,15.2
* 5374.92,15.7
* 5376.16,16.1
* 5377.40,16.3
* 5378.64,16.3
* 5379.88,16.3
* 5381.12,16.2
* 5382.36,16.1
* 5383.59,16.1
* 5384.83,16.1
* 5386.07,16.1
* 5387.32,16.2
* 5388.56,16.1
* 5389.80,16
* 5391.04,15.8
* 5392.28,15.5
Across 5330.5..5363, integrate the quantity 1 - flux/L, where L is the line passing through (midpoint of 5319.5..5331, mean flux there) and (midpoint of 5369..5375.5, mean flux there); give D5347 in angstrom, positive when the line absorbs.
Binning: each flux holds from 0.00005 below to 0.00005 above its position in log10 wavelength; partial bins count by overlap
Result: -2.45 angstrom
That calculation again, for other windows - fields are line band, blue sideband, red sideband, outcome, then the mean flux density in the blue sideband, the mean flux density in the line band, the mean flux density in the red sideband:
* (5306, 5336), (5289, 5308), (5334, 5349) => 0.6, 15.9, 15.3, 15.3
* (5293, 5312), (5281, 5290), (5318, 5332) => -0.9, 15.7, 15.8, 14.5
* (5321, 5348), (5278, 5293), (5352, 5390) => 1.7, 15.8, 14.8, 15.8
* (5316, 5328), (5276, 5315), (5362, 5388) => 0.6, 15.8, 14.9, 15.6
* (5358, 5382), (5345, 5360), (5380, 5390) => 0.6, 15.9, 15.6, 16.1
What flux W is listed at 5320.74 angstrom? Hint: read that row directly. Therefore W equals 15.6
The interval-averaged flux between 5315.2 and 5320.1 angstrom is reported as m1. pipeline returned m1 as 16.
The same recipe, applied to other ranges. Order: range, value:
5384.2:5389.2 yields 16.1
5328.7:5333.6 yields 14.4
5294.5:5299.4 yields 15.2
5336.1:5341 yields 15.5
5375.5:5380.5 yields 16.2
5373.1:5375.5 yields 15.5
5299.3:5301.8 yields 15.4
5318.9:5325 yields 15.1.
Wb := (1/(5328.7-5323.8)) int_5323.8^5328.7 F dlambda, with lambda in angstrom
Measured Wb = 13.6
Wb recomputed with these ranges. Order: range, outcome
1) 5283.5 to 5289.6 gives 15.9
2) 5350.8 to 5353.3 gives 15.8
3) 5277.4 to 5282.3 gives 15.2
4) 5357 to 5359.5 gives 16.6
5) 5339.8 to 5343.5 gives 15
